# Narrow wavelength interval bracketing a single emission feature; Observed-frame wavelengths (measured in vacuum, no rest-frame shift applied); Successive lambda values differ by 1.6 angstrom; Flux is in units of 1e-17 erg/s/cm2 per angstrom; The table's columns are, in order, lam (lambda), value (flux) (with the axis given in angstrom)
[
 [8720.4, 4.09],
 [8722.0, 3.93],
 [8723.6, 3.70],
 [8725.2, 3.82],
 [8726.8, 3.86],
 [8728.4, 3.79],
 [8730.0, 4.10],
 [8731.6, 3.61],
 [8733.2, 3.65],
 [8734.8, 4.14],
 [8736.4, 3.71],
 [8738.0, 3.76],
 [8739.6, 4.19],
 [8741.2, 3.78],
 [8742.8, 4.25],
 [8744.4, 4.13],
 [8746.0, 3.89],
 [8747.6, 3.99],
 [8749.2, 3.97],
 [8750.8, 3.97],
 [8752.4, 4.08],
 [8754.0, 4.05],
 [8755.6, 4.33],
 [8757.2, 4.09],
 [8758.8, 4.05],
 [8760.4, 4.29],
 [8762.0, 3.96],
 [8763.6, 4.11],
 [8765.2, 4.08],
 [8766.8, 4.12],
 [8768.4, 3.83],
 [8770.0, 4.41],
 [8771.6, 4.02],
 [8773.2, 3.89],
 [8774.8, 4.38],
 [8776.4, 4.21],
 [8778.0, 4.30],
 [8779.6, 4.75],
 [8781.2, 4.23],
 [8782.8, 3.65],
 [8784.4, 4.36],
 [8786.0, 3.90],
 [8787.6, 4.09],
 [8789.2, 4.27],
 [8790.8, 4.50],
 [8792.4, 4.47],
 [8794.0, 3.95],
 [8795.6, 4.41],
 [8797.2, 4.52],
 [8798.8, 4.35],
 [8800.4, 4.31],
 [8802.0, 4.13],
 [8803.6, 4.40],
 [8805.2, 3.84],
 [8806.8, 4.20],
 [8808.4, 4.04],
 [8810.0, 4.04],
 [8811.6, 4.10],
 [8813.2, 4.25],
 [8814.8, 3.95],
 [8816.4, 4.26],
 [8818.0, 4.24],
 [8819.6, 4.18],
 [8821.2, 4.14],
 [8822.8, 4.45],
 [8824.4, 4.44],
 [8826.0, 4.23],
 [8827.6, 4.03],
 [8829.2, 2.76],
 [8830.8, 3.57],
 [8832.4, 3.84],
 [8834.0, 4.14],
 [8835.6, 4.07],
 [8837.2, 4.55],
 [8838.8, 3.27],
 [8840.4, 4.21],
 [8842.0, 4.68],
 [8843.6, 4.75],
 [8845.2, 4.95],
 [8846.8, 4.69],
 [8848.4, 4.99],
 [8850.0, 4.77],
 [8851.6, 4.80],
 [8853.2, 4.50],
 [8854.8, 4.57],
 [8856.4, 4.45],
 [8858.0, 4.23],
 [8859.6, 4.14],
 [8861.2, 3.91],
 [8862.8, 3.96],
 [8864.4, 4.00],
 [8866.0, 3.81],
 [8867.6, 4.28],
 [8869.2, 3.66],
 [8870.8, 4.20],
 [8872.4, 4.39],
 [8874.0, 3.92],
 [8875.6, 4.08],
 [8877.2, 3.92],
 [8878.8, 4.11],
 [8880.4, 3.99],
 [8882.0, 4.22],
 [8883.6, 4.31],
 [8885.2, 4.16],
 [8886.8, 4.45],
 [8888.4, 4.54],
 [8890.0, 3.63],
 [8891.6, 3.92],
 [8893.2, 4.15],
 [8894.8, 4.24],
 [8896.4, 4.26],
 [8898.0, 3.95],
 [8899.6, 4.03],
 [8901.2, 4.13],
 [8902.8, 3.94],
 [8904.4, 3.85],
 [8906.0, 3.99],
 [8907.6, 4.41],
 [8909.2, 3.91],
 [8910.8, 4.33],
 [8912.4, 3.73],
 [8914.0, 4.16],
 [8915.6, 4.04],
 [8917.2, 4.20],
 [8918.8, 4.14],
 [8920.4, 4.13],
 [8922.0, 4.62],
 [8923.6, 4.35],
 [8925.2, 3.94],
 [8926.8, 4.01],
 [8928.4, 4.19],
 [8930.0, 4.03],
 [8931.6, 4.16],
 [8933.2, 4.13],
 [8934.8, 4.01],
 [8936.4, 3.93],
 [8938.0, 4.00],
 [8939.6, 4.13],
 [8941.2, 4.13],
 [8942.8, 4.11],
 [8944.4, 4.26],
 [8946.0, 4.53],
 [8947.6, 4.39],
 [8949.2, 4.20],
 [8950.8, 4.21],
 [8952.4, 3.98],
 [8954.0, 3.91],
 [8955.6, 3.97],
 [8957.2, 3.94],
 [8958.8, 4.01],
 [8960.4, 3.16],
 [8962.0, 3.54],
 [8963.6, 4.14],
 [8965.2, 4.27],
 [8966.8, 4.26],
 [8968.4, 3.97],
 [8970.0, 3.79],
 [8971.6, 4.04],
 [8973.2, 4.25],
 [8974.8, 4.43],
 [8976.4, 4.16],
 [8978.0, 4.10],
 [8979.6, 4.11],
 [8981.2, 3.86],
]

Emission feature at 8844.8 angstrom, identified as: [N II]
